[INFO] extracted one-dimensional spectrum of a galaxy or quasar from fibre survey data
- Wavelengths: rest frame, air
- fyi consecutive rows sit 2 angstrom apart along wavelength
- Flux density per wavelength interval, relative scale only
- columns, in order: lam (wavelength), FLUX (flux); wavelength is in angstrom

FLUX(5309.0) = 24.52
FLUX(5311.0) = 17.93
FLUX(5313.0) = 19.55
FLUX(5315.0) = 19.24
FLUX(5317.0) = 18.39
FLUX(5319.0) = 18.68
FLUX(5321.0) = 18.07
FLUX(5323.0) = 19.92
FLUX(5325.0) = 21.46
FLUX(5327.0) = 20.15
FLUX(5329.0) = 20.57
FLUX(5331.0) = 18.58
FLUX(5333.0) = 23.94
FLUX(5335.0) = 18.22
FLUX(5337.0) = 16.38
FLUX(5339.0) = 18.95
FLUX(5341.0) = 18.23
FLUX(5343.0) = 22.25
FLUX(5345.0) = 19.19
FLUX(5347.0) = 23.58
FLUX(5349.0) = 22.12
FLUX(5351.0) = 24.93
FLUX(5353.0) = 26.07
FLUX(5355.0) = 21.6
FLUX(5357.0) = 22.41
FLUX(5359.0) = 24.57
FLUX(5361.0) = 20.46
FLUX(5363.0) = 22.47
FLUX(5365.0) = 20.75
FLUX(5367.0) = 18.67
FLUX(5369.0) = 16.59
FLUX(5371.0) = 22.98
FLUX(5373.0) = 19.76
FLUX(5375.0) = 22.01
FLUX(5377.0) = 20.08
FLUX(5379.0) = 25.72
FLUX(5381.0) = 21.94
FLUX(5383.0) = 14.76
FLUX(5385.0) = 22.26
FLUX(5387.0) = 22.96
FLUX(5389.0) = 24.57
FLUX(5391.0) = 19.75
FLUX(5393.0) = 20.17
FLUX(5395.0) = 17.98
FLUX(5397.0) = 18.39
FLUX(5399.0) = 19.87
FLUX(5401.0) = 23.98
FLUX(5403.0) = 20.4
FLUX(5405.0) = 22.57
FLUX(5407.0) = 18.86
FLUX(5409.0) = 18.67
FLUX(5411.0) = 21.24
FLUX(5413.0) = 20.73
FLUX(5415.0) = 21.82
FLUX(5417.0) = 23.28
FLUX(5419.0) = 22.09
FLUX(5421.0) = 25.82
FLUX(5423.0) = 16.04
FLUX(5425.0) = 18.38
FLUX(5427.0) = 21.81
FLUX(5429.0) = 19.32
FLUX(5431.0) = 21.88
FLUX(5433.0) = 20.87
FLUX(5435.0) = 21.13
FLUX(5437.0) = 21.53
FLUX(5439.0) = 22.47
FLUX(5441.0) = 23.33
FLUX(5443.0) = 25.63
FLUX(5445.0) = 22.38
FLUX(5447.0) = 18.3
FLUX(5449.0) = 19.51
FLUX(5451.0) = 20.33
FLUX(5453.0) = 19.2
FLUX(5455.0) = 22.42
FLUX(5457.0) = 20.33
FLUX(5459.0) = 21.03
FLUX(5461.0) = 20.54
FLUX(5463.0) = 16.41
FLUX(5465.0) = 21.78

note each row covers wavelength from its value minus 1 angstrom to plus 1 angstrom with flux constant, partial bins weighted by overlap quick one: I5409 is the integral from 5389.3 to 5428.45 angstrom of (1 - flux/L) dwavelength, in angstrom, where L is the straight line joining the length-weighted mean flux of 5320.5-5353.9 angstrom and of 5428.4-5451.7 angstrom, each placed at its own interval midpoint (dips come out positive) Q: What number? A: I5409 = 1.0 angstrom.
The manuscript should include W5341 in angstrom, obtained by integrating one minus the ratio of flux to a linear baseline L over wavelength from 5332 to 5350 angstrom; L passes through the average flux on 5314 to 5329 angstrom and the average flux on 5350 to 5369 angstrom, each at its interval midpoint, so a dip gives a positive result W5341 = 0.5 angstrom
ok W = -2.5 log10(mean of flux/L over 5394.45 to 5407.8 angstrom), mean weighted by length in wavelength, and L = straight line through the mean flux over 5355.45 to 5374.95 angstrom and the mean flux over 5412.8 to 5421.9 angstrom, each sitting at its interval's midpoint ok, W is 0.10 mag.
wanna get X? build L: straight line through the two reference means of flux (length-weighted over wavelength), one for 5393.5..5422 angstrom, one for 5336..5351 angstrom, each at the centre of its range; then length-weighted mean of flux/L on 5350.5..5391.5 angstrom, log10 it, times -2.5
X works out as -0.05 mag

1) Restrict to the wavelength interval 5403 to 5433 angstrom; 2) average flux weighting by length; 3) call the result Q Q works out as 20.9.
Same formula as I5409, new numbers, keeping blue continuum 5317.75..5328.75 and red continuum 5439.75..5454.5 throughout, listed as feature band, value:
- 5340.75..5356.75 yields -1.9 angstrom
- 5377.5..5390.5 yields -0.9 angstrom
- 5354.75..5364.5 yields -1.0 angstrom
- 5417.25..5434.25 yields 0.1 angstrom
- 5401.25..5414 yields 0.1 angstrom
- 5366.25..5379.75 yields -0.3 angstrom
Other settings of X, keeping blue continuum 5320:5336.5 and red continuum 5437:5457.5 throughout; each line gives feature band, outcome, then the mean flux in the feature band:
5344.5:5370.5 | -0.079 mag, 21.9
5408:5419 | -0.011 mag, 21.2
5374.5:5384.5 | -0.016 mag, 20.9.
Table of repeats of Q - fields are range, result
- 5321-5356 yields 20.9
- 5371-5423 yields 21.1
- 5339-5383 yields 21.5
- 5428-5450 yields 21.5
